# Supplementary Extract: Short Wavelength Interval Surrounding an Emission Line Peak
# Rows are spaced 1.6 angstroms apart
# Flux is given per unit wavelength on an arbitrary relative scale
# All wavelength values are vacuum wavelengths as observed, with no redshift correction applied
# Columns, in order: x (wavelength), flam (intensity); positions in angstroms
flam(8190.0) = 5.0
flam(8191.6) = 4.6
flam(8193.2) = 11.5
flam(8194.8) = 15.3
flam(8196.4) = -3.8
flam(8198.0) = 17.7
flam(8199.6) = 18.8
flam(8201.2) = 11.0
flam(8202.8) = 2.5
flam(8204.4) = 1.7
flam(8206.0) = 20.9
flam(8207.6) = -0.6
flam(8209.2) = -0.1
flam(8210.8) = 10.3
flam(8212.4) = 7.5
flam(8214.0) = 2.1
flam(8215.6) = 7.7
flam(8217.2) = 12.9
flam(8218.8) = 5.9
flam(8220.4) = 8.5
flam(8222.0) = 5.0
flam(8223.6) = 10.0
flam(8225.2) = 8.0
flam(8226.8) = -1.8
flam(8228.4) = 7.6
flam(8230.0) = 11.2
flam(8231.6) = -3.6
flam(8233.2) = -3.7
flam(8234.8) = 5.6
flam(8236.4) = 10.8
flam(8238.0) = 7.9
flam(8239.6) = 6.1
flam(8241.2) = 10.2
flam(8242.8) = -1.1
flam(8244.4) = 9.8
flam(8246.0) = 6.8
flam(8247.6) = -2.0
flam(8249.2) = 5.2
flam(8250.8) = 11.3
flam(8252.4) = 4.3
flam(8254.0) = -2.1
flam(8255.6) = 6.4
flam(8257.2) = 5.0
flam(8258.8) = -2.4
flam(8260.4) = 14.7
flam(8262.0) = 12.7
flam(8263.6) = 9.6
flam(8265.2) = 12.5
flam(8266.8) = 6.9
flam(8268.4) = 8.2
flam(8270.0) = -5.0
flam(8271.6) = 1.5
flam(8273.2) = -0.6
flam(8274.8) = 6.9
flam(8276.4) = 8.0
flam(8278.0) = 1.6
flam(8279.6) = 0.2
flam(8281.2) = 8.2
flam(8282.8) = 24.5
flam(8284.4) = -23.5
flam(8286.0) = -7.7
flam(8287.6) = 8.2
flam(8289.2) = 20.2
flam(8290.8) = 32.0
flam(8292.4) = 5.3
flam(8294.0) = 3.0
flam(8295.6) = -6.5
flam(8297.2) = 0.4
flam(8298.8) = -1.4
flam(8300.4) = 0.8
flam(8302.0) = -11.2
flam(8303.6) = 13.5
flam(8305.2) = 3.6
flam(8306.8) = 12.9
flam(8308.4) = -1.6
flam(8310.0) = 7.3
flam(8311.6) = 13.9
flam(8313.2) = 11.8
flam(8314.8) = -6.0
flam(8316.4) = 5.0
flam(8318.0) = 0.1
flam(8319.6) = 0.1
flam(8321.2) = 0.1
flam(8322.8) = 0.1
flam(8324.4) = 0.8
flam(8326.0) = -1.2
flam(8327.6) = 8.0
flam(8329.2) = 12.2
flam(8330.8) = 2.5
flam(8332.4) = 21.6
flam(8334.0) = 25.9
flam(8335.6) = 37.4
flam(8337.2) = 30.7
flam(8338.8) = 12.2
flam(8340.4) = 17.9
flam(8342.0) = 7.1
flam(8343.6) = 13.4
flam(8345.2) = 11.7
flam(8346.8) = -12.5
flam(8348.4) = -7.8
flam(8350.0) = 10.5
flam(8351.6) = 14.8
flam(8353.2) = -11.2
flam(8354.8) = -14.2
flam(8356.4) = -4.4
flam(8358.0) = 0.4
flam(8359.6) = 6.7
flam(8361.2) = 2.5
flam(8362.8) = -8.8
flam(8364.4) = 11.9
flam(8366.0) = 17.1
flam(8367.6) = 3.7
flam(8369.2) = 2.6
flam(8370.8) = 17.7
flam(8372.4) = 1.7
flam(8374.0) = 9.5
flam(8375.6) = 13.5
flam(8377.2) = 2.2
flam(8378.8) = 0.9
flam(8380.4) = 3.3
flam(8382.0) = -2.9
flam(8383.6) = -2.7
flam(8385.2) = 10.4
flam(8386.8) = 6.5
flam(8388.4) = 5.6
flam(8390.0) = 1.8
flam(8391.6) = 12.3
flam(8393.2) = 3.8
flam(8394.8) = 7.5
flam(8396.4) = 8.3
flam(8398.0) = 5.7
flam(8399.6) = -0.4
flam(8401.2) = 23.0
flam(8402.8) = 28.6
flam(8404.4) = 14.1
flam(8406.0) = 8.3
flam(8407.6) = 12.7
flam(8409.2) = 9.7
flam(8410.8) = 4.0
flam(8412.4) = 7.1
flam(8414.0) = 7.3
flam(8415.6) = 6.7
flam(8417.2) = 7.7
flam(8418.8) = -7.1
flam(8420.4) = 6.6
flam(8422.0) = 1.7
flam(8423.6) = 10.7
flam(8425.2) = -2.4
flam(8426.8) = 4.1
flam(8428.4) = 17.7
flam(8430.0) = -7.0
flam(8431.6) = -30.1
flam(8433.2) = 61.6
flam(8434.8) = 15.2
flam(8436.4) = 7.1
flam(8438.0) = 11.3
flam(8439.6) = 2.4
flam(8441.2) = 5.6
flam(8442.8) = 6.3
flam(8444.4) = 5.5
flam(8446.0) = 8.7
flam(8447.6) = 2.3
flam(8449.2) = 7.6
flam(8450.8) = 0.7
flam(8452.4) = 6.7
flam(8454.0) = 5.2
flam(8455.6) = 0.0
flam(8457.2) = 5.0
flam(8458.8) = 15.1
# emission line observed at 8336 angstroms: Hgamma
